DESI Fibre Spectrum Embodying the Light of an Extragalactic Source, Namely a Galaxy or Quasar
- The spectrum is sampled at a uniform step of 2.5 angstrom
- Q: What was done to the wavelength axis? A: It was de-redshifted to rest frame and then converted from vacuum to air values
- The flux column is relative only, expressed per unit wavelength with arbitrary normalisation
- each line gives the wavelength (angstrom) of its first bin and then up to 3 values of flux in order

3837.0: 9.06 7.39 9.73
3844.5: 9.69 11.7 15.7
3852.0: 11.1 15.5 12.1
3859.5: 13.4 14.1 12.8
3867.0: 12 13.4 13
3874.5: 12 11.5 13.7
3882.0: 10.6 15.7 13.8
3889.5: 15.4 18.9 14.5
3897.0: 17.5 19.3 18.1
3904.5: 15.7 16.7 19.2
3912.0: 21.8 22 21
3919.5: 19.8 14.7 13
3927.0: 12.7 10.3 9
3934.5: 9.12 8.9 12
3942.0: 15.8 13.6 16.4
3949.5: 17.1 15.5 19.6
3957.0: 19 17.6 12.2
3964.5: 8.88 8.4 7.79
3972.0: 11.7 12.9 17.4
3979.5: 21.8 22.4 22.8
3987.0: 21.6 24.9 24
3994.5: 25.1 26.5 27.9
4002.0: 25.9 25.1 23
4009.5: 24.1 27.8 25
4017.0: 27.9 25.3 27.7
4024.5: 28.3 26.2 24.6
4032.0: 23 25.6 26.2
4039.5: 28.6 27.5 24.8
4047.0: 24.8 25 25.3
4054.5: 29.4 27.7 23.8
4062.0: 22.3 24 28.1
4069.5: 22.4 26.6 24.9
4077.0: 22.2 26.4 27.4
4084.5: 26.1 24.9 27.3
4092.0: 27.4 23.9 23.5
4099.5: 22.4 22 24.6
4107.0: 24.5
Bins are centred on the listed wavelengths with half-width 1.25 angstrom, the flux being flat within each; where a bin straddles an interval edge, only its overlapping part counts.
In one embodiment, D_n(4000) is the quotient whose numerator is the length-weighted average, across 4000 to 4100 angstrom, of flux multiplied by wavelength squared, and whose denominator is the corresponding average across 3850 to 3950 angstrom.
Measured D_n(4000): 1.9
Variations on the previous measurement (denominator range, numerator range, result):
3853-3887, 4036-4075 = 2.16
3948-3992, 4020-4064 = 1.60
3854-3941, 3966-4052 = 1.69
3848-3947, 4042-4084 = 1.89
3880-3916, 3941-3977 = 0.85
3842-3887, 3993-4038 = 2.18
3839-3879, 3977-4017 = 2.13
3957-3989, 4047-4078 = 1.66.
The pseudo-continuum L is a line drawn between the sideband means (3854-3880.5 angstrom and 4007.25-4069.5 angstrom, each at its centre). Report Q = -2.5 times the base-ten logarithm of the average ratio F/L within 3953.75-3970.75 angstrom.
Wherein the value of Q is 0.45 mag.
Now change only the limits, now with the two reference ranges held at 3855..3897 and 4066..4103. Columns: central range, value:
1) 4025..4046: -0.16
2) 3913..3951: 0.16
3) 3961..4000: 0.07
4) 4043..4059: -0.13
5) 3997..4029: -0.23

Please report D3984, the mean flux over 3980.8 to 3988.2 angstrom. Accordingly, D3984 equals 22.3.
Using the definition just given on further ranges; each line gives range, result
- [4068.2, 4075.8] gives 24.6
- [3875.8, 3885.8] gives 12.9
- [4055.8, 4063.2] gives 24.6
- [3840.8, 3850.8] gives 11.7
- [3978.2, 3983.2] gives 22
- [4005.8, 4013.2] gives 25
